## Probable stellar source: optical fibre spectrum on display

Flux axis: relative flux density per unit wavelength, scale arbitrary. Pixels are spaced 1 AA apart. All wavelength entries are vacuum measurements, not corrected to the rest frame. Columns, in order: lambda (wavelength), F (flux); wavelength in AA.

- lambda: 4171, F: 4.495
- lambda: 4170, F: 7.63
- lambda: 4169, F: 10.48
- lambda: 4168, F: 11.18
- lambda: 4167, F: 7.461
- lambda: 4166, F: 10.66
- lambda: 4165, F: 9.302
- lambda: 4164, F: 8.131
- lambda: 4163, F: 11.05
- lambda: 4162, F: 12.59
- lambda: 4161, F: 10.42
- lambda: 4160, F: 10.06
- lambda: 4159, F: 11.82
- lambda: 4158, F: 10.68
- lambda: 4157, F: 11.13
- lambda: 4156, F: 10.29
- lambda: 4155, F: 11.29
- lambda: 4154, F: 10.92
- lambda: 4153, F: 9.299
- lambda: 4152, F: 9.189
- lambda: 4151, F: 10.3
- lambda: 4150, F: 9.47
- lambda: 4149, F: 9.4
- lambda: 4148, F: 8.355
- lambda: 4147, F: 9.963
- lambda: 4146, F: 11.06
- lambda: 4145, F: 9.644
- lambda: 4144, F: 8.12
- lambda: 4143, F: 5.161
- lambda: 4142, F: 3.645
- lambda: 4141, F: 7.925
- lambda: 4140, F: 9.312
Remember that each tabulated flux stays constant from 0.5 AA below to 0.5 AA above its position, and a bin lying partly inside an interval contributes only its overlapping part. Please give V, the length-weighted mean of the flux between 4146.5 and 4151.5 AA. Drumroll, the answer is 9.5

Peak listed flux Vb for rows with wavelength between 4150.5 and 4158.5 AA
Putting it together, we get 11.29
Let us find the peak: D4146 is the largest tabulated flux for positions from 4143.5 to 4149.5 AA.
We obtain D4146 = 11.06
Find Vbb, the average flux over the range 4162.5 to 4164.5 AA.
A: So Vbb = 9.59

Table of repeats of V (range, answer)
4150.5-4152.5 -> 9.74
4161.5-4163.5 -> 11.8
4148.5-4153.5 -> 9.53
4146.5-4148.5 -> 9.16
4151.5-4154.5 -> 9.8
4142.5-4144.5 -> 6.64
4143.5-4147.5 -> 9.7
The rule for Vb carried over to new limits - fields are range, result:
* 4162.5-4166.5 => 11.05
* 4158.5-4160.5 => 11.82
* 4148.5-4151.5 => 10.3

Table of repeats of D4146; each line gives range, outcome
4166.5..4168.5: 11.18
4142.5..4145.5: 9.644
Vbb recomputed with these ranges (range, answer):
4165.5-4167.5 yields 9.06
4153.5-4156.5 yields 10.8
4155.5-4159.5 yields 11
